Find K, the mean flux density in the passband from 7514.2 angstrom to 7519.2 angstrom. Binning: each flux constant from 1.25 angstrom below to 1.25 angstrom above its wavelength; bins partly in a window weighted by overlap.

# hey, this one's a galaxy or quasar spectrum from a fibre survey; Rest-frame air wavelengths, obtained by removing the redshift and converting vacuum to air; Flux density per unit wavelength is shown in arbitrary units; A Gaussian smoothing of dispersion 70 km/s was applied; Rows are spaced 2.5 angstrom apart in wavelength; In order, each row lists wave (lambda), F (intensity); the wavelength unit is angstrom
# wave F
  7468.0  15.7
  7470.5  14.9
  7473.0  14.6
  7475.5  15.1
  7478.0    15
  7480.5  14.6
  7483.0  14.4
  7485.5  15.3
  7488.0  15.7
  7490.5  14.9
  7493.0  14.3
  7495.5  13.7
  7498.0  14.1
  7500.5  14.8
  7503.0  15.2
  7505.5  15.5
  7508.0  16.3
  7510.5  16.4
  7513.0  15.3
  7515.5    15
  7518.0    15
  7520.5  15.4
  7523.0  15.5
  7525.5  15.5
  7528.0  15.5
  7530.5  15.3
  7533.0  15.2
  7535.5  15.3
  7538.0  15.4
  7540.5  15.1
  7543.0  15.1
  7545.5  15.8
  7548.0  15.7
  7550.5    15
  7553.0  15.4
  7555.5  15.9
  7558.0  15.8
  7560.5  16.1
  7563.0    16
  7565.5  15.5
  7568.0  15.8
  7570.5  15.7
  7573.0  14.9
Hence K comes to 15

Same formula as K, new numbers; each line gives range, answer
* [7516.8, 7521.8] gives 15.2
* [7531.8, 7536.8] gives 15.3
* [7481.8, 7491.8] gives 15.1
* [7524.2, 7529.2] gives 15.5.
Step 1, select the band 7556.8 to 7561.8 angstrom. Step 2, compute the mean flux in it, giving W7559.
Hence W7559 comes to 16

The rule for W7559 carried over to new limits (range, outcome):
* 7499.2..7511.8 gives 15.6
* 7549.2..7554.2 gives 15.2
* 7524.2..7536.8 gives 15.4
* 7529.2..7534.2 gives 15.3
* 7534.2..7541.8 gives 15.3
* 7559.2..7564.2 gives 16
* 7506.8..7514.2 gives 16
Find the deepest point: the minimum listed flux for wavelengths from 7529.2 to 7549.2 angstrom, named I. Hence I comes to 15.1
